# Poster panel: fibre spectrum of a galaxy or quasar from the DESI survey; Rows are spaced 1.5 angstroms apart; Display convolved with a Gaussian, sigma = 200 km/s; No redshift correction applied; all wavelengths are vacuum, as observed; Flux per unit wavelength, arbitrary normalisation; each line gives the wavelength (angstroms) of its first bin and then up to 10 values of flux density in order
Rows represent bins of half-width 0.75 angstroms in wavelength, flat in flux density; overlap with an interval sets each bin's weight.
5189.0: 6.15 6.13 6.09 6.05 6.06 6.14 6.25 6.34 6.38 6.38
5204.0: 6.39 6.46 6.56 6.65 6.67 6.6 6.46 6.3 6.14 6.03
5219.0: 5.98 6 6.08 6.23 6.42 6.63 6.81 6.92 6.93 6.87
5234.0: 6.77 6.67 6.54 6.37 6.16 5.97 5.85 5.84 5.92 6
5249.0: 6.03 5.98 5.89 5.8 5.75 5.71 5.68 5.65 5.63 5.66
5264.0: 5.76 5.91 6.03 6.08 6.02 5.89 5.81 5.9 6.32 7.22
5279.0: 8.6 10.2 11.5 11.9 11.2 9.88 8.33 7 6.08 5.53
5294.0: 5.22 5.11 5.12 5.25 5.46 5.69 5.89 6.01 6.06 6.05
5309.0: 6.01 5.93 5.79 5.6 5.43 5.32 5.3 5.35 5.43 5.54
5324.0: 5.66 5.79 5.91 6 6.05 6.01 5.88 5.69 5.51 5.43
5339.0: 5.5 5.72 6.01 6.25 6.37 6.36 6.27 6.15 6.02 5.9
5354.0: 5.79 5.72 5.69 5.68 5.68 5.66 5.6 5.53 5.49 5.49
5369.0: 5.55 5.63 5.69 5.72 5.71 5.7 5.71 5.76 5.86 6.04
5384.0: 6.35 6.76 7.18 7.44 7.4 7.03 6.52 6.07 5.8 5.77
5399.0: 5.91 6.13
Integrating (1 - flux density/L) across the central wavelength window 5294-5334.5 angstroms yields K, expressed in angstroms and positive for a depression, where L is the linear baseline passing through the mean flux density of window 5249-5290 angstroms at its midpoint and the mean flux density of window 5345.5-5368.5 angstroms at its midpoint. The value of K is 4.7 angstroms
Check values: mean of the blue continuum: 7.07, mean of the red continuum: 5.81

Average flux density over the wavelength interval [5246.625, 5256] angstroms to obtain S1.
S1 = 5.9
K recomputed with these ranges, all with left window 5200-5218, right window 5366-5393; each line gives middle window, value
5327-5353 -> 1.2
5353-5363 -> 0.8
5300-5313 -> 0.8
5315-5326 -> 1.4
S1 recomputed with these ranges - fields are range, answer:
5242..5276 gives 5.87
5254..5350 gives 6.3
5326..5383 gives 5.81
